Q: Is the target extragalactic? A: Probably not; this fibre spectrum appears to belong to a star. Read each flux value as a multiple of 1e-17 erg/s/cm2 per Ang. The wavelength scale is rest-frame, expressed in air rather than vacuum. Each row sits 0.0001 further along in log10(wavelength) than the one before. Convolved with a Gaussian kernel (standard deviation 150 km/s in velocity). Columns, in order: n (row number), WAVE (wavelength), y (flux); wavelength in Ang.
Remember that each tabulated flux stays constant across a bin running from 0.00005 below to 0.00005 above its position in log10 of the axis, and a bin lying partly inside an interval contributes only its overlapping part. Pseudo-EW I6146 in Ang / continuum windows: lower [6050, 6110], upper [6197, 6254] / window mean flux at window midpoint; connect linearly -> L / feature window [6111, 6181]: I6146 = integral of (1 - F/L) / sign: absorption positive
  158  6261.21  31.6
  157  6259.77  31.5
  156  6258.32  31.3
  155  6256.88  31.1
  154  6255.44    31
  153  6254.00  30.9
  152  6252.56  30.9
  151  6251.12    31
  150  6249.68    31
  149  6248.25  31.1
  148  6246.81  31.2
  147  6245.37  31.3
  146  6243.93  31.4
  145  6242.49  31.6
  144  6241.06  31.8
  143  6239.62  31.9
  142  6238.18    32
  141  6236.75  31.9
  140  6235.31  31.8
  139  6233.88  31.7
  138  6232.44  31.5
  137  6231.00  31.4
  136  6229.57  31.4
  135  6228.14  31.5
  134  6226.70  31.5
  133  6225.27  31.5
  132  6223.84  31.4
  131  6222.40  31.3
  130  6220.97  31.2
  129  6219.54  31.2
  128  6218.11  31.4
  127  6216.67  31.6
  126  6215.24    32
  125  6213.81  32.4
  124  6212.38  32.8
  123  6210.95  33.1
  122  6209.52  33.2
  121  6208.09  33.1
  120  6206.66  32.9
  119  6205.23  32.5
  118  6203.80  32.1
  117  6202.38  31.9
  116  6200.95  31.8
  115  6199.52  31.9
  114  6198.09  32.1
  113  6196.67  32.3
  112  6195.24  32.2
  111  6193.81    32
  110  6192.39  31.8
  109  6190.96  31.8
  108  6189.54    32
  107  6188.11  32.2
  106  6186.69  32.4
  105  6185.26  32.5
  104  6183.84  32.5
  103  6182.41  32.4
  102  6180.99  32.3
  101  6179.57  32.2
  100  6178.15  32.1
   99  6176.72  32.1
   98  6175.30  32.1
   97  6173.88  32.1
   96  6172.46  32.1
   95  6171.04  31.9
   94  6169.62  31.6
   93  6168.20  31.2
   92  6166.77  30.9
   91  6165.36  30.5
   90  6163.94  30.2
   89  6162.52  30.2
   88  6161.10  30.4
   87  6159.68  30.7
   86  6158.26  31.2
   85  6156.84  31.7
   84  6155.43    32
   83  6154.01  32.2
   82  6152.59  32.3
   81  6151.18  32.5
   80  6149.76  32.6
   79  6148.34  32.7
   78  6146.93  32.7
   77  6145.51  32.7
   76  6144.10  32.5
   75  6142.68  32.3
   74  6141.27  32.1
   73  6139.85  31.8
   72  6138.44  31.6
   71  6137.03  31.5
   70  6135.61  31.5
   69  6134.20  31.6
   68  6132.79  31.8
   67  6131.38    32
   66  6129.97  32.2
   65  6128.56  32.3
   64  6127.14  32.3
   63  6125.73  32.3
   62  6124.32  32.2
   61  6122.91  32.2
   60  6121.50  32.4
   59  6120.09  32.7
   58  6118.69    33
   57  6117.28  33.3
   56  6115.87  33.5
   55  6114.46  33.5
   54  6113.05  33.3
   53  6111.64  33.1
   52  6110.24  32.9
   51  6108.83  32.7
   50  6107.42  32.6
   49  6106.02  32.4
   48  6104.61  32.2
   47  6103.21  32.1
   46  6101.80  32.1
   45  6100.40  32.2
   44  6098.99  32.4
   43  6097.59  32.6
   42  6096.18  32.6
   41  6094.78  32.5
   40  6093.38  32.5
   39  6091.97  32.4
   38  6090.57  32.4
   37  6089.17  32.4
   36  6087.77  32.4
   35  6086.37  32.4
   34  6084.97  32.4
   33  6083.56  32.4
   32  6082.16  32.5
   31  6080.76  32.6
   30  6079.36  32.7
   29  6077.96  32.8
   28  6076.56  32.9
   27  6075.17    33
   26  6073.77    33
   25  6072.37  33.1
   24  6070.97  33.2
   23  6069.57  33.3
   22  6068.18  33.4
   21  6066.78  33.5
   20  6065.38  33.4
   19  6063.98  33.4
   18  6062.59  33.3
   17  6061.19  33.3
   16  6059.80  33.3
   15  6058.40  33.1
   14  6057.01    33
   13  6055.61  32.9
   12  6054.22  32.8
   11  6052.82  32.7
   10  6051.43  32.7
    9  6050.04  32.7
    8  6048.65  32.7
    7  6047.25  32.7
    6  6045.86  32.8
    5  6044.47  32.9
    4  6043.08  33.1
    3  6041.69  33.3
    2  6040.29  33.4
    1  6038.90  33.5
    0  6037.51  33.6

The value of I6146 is 0.6 Ang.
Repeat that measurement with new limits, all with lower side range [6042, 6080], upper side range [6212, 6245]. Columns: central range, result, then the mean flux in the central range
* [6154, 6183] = 0.57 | 31.5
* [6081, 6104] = 0.26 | 32.4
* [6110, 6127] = -0.15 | 32.9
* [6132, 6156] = 0.15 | 32.1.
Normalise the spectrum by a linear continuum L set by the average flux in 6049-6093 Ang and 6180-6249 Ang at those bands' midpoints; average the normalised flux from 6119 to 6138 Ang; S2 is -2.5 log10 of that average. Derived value 0.01 mag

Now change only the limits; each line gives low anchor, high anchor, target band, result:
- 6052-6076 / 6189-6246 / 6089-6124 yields 0.006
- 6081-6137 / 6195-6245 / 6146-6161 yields 0.008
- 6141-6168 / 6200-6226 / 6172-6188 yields -0.014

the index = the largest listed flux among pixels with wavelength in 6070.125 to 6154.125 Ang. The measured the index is 33.5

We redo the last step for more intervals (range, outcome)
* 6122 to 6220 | 33.2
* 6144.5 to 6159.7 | 32.7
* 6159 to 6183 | 32.4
